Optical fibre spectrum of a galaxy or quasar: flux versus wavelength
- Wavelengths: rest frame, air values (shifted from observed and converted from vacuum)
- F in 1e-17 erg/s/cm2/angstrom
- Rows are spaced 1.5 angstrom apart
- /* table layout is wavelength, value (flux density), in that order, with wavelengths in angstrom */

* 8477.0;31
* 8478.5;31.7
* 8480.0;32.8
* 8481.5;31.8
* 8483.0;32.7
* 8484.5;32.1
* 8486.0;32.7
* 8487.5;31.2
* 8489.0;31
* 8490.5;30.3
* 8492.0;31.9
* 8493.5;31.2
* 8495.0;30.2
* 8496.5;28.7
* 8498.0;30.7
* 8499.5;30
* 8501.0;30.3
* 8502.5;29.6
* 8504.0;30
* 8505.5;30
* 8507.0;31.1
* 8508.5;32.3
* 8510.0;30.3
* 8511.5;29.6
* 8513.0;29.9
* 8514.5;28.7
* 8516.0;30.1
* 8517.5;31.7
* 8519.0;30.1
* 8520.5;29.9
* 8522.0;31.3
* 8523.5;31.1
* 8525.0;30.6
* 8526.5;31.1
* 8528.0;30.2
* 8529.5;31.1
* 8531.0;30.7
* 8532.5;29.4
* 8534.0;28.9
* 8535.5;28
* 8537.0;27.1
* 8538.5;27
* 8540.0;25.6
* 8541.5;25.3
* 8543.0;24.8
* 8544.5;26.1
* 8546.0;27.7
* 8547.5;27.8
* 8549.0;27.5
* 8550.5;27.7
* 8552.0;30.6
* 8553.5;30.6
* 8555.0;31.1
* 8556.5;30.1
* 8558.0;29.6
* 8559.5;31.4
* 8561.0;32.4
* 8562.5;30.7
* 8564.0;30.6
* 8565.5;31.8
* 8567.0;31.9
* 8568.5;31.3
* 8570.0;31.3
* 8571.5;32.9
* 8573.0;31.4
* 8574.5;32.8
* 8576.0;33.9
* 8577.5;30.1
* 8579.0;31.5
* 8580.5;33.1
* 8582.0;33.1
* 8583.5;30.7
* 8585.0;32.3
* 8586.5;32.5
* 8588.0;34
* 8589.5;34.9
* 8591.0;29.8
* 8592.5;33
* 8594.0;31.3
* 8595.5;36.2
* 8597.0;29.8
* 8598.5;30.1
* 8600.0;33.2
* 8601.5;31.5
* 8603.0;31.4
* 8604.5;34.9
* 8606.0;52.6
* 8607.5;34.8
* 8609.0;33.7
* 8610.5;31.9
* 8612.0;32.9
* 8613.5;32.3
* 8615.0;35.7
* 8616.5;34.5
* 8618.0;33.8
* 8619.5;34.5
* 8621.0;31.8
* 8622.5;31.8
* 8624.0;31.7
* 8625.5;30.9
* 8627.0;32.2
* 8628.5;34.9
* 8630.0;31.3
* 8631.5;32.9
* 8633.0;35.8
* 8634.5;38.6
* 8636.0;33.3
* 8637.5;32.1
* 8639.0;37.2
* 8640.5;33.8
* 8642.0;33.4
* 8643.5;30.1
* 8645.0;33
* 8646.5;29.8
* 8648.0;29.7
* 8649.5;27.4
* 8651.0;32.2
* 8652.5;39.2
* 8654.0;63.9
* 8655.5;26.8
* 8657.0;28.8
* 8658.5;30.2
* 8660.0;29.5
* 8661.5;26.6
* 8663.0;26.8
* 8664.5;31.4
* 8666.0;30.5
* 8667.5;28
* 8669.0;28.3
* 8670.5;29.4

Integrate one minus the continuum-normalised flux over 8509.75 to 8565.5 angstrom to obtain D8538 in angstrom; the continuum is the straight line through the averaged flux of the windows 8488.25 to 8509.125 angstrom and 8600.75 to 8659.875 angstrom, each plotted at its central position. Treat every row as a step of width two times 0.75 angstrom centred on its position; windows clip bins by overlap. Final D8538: 3.8 angstrom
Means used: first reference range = 30.5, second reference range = 34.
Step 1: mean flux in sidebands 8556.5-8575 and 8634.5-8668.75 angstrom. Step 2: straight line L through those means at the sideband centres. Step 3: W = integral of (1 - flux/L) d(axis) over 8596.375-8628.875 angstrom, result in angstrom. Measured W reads -1.68 angstrom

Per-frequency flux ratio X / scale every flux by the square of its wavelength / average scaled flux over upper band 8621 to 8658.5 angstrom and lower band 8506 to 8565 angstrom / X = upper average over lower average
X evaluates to 1.17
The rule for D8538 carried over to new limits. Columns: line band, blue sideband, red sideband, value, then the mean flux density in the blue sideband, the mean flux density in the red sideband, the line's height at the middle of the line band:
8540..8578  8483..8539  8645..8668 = 1.2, 30.3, 32.1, 30.9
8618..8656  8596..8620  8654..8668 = -2.1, 34.2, 30.6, 32.3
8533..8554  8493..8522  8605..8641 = 2.7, 30.3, 34.4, 31.5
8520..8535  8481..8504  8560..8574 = 0.4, 30.9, 31.6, 31.2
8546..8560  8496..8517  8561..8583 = 0.9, 30.1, 31.9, 31.4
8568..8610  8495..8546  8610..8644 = -1.5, 29.4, 33.4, 32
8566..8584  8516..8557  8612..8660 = -0.7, 29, 33.6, 30.8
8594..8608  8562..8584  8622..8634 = -1.0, 31.8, 32.8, 32.3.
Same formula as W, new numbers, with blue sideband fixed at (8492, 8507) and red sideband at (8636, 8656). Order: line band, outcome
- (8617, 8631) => 0.54 angstrom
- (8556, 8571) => 0.45 angstrom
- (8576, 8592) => 0.21 angstrom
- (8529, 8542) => 1.31 angstrom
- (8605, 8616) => -0.89 angstrom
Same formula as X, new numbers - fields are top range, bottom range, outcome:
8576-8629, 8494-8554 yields 1.15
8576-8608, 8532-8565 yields 1.18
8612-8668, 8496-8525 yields 1.12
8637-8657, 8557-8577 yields 1.10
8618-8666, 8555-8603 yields 1.05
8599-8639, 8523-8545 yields 1.22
